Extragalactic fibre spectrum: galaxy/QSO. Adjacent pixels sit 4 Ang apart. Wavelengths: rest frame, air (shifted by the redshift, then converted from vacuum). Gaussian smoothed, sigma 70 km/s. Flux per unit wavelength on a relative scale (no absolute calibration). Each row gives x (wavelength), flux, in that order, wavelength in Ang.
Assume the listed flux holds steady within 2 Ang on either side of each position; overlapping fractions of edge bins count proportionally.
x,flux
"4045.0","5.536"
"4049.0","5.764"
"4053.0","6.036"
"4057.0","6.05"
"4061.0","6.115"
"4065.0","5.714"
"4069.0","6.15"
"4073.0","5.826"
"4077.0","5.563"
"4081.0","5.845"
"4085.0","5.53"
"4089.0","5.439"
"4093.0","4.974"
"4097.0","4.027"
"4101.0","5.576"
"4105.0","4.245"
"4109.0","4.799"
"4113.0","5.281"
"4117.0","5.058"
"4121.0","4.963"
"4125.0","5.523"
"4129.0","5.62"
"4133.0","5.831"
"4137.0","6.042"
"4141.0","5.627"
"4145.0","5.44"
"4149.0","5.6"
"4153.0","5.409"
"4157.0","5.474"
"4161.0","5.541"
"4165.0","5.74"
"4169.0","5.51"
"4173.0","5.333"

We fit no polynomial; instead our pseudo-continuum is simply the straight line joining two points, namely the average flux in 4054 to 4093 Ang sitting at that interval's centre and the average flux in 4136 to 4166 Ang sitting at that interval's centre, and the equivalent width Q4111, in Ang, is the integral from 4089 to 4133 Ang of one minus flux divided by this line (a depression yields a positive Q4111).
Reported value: 4.8 Ang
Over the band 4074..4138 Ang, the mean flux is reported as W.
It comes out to 5.27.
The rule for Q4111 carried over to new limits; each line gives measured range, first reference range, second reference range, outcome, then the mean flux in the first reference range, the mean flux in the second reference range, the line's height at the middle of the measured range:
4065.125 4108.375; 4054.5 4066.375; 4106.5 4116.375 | 1.32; 5.98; 5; 5.47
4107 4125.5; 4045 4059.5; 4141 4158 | 1.78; 5.9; 5.5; 5.64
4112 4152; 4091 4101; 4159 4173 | -2.73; 4.72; 5.56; 5.15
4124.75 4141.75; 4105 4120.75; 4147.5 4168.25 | -1.77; 4.94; 5.55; 5.21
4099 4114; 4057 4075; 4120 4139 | 2.07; 5.96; 5.63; 5.75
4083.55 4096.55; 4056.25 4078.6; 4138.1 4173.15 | 1.47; 5.9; 5.54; 5.81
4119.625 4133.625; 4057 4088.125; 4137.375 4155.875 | 0.39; 5.82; 5.56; 5.63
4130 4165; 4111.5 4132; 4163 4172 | -1.01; 5.32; 5.59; 5.47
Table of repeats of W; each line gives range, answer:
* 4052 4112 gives 5.45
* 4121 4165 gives 5.59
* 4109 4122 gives 5.06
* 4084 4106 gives 4.97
